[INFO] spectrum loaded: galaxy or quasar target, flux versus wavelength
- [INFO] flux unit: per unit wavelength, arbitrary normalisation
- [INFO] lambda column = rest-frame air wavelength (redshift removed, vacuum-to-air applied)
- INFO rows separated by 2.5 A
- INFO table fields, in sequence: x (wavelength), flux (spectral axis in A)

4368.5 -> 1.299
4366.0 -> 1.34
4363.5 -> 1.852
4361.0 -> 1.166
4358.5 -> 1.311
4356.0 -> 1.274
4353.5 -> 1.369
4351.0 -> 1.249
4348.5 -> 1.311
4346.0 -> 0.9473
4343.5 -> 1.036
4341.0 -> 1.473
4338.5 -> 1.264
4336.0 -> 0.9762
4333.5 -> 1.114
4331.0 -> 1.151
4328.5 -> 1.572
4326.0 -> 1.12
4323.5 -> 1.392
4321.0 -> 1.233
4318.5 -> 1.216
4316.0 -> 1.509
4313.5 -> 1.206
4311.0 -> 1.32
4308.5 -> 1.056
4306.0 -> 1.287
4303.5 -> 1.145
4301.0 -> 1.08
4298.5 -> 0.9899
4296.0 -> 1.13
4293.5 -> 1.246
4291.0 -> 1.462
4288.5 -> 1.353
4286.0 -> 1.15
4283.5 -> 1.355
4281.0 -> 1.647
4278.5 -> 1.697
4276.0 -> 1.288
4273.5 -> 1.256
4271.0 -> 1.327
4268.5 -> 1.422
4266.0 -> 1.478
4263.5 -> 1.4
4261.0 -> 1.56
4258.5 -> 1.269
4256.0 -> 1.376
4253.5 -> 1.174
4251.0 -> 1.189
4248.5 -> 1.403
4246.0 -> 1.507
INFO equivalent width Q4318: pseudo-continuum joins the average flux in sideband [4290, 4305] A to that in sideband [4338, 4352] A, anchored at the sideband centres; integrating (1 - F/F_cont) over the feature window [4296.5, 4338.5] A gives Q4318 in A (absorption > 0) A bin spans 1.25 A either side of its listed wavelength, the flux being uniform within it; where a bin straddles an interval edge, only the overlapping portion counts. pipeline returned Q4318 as -0.8 A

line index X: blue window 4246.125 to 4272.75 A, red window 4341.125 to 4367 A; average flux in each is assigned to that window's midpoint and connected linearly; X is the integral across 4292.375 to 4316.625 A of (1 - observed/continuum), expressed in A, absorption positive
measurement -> 2.6 A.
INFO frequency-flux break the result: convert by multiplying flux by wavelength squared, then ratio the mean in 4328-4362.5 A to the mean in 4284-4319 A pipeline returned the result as 1.02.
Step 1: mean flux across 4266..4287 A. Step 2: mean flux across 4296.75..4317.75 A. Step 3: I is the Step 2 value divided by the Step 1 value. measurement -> 0.86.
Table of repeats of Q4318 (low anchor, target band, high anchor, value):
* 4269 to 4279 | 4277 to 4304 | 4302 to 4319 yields 0.38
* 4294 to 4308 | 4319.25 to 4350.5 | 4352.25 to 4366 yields 1.50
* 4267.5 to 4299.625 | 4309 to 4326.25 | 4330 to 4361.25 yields -0.30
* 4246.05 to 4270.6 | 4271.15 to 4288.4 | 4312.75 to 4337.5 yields -0.78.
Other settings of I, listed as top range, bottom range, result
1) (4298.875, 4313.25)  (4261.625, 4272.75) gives 0.83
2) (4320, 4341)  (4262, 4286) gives 0.88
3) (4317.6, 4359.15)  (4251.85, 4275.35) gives 0.91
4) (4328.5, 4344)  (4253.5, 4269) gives 0.86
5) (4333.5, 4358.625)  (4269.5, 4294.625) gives 0.88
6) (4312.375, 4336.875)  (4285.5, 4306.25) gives 1.04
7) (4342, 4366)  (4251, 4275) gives 0.95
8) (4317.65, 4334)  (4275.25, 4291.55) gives 0.89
